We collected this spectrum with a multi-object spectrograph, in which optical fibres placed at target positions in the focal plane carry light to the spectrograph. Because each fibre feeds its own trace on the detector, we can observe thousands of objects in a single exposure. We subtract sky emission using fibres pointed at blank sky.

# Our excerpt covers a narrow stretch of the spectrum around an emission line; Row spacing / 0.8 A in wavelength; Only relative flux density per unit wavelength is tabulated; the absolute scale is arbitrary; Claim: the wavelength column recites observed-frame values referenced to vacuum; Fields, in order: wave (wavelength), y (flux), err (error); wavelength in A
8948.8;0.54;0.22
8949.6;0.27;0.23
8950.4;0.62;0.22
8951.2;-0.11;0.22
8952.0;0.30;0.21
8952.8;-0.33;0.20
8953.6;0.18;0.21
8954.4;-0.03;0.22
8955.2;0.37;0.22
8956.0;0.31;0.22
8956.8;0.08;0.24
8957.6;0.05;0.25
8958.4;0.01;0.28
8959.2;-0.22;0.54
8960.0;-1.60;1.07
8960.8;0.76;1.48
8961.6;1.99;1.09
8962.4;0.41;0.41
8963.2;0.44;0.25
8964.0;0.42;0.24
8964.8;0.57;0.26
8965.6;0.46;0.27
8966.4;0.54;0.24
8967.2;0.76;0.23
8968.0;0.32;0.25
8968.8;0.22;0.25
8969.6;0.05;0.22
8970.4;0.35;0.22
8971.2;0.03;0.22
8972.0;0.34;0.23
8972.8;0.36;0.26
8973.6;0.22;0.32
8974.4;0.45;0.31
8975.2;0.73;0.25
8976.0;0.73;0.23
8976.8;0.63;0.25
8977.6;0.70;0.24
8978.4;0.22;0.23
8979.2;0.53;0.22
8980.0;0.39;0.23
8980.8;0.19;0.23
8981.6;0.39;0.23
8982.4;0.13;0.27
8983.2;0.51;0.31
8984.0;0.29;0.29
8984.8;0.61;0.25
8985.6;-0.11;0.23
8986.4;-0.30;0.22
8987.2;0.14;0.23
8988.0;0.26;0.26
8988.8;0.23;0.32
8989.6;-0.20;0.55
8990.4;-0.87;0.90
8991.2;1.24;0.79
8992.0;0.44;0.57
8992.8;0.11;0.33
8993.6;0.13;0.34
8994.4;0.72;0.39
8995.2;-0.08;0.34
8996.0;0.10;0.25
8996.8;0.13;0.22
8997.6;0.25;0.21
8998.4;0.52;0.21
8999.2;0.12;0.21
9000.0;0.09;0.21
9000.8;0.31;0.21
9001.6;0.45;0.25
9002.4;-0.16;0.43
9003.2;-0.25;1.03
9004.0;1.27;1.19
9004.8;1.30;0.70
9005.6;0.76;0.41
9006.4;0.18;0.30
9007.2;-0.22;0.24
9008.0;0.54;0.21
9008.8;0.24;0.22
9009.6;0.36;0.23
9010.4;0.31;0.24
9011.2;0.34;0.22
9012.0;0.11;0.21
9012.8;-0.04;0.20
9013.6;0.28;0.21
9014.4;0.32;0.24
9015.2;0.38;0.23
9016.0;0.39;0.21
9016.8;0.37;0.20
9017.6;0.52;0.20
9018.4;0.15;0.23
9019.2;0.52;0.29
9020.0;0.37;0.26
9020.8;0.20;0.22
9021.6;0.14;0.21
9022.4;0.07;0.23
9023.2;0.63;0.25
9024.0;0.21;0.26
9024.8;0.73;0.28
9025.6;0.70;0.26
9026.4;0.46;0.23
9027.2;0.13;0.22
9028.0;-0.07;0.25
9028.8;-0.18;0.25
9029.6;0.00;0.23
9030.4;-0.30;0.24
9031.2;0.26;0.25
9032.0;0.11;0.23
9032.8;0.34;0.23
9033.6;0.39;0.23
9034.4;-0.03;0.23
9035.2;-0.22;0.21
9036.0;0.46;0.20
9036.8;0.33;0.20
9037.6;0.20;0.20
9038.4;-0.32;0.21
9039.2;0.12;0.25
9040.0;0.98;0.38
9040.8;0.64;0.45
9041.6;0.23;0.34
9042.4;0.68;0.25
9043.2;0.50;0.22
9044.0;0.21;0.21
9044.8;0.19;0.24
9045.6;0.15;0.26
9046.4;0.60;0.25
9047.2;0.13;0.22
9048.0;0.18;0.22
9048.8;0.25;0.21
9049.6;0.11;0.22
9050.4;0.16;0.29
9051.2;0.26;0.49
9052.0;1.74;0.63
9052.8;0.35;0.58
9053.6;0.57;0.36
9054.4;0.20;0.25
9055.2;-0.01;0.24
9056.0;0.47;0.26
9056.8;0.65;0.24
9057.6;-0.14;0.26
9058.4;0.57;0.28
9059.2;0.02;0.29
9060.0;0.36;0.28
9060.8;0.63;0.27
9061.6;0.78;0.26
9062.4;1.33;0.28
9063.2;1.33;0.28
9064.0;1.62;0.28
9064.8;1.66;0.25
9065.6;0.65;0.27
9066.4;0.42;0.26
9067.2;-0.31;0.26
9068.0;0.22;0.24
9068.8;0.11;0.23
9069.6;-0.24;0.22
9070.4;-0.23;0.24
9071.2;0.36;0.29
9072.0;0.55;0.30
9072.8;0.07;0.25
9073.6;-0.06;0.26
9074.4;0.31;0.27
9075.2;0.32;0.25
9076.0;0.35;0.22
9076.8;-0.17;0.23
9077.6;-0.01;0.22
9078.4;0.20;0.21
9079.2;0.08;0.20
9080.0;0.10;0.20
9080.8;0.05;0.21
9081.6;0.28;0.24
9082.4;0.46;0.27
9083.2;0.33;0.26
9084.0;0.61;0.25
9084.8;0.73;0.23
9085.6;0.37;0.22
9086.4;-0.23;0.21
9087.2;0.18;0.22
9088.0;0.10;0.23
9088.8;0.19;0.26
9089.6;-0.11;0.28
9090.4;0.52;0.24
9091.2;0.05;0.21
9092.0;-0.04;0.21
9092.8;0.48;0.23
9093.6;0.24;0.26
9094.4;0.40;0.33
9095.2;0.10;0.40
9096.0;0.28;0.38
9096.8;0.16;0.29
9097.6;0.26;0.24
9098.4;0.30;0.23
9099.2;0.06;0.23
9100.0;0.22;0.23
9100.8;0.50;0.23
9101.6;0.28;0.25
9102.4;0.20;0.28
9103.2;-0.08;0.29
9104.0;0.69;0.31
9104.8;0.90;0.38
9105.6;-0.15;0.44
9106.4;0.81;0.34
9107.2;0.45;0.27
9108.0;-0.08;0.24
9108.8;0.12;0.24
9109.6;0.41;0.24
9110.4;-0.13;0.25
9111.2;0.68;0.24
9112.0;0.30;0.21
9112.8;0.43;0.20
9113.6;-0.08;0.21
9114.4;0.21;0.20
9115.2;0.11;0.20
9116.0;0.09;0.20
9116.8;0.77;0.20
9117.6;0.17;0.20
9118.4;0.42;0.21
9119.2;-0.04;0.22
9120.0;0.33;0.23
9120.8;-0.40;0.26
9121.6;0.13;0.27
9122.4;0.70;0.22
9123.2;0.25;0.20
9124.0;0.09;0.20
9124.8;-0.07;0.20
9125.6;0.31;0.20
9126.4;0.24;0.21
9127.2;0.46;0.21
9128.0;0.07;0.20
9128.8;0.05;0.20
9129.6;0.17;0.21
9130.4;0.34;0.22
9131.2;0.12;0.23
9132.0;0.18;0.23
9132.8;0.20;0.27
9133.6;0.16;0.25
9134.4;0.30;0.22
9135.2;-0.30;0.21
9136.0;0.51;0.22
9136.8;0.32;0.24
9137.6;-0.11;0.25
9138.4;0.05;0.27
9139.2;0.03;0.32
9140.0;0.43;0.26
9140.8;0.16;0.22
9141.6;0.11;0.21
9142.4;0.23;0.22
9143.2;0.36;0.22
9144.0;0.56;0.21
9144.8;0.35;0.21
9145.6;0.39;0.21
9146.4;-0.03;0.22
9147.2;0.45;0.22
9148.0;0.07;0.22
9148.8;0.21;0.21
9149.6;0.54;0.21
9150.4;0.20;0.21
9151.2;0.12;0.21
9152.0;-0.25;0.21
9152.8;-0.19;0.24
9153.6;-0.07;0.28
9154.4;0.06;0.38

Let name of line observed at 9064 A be Hbeta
